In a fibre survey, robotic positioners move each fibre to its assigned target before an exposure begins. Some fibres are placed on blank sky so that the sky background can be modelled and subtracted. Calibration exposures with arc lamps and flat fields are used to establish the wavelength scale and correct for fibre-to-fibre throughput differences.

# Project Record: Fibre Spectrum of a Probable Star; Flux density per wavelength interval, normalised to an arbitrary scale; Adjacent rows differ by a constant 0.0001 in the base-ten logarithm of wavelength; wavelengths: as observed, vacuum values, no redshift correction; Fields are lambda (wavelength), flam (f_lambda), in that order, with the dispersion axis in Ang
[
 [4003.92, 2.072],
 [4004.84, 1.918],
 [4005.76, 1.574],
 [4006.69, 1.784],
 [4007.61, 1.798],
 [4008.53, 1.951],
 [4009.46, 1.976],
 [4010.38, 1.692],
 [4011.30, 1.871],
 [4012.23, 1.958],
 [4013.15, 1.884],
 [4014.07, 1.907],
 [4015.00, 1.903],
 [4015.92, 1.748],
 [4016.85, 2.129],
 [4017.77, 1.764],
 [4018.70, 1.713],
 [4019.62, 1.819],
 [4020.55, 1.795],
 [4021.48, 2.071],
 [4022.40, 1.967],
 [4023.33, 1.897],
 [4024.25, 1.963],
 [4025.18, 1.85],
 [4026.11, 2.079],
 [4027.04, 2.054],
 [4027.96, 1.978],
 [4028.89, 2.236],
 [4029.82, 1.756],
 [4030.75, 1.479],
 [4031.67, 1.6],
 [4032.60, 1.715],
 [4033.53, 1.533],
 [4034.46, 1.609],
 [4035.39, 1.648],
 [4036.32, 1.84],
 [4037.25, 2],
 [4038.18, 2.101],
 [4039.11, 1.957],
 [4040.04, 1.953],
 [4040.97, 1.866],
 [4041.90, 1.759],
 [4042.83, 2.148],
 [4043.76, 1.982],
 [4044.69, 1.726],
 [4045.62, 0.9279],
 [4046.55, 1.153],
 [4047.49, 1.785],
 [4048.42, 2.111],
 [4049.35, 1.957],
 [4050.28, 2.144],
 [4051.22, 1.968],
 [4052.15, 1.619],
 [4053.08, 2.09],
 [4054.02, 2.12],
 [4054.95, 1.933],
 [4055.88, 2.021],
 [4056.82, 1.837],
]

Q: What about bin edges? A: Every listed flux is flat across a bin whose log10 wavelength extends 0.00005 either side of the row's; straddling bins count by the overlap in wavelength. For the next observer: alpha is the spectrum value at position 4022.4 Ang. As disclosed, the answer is 1.967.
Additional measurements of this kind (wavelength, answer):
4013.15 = 1.884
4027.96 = 1.978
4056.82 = 1.837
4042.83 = 2.148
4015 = 1.903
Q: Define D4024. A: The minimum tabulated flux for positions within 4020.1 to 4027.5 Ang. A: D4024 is 1.795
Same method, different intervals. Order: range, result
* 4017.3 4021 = 1.713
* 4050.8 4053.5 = 1.619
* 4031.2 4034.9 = 1.533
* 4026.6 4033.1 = 1.479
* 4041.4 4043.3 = 1.759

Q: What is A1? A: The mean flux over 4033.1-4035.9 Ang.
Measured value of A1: 1.6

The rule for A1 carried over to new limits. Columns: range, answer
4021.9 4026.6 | 1.95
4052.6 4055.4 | 2.05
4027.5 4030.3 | 1.99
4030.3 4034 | 1.58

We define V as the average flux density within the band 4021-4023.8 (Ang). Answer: 1.98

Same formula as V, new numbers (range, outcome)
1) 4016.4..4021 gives 1.84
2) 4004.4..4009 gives 1.8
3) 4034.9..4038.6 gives 1.89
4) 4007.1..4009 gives 1.87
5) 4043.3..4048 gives 1.52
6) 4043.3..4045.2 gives 1.83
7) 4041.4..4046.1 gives 1.71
